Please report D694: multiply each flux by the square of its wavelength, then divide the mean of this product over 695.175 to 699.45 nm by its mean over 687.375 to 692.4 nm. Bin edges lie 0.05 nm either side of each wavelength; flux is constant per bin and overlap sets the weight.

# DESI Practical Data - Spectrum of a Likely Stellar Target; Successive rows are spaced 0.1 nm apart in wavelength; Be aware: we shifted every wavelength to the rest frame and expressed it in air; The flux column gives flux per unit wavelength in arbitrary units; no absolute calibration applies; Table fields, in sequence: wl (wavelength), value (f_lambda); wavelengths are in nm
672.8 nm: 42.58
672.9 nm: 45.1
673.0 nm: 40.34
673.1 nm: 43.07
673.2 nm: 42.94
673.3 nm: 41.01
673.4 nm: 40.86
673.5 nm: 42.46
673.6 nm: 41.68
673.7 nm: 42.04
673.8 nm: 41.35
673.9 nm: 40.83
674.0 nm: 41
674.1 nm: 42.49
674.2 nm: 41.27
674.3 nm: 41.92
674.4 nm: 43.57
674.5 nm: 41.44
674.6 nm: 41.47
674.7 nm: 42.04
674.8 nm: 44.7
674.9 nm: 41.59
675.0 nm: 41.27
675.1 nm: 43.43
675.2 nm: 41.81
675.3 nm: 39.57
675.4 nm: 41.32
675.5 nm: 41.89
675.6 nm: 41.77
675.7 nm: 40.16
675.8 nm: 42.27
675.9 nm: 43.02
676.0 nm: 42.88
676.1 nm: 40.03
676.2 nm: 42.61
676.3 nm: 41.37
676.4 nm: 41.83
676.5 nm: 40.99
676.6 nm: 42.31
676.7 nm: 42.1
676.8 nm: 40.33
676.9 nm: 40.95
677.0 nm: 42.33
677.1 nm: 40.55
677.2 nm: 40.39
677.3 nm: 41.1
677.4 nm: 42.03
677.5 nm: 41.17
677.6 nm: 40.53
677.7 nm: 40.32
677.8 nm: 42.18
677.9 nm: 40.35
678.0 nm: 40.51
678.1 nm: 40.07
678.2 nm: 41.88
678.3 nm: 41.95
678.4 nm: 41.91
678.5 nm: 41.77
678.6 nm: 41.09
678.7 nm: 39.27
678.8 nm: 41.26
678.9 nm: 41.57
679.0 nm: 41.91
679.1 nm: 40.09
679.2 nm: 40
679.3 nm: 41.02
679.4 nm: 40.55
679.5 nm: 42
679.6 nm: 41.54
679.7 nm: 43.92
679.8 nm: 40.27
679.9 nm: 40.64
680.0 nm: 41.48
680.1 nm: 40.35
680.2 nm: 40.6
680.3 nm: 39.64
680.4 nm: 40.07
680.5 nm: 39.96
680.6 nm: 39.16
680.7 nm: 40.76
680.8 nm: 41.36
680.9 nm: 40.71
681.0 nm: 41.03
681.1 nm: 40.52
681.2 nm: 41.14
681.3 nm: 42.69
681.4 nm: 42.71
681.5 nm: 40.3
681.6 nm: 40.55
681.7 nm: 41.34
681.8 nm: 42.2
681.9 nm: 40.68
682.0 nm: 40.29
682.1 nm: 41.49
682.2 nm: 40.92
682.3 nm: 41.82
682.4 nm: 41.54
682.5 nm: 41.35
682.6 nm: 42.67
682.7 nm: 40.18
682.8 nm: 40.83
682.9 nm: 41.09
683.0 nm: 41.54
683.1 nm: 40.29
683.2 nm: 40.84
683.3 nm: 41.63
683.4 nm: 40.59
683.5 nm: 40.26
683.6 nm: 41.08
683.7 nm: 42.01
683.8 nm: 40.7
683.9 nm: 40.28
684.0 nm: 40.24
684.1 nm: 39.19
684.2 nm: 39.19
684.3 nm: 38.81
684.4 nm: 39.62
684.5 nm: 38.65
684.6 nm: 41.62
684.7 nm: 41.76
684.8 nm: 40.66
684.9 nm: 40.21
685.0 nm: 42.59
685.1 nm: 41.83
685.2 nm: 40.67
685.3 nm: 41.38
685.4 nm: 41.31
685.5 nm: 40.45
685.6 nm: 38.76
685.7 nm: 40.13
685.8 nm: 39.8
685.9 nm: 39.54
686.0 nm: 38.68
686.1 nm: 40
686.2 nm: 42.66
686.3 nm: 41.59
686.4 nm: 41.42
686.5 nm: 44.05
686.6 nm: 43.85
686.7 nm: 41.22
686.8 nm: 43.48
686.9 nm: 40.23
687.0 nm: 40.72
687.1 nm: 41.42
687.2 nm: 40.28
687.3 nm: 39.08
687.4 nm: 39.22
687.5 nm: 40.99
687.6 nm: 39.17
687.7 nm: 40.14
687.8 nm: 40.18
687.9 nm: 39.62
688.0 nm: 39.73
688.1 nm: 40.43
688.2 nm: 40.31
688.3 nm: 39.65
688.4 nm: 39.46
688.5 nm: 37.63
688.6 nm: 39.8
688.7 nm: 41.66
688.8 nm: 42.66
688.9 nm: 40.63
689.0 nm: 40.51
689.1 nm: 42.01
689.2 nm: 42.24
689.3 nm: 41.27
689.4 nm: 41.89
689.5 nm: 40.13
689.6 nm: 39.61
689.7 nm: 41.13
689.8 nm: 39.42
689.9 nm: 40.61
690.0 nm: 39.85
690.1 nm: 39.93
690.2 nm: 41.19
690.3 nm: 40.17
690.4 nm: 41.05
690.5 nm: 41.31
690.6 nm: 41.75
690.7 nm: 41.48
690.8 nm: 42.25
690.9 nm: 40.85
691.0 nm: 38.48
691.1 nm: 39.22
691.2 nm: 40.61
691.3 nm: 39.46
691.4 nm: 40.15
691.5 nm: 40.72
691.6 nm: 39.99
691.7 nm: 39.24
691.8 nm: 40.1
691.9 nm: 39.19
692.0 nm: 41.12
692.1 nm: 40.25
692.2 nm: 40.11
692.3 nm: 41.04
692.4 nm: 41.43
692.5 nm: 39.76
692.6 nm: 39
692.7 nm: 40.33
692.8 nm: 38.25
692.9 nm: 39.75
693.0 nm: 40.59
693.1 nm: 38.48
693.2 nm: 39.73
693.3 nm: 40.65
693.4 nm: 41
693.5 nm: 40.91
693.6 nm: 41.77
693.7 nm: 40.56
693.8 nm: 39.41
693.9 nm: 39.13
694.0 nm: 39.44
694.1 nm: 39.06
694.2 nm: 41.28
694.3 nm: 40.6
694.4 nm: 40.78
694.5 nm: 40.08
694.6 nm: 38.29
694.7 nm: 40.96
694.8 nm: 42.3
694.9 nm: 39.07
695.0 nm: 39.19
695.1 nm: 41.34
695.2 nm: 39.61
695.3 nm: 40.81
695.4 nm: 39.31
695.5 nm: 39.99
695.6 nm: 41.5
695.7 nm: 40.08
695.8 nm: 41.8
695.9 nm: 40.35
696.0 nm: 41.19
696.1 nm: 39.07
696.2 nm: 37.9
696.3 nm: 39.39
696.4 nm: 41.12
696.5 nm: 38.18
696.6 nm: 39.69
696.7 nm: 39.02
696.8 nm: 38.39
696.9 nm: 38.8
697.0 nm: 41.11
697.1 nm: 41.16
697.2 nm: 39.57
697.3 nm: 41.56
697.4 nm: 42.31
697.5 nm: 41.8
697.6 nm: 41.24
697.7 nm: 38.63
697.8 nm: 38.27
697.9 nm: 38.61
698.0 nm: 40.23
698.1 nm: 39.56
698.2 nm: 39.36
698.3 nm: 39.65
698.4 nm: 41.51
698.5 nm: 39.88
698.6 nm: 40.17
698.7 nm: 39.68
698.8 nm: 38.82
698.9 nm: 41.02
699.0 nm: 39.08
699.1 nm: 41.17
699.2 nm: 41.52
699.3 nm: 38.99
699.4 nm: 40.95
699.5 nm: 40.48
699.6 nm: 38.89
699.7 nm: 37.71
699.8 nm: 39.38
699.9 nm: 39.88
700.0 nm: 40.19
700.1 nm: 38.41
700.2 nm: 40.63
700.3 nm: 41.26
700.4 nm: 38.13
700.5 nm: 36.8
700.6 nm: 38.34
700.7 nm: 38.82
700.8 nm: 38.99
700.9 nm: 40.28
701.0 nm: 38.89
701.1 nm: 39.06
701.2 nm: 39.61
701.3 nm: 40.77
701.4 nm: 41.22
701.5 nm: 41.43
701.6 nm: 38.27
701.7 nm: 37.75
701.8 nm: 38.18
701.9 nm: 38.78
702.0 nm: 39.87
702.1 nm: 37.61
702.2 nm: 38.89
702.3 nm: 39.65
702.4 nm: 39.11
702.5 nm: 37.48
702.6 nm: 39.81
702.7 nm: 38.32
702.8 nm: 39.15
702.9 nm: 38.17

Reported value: 1.01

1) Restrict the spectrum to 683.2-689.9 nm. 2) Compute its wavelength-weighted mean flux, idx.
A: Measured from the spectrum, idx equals 40.6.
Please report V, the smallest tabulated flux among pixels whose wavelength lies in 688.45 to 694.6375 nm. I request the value 37.63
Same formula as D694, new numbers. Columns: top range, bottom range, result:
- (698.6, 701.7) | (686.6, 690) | 1.01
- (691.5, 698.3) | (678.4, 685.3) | 1.02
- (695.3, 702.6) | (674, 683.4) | 1.02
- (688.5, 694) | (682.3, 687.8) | 1.01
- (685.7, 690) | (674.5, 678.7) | 1.01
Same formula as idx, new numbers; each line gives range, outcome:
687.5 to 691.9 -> 40.4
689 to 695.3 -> 40.3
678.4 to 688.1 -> 40.8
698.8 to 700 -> 39.9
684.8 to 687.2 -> 41.1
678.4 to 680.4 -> 41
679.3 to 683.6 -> 41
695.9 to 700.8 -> 39.7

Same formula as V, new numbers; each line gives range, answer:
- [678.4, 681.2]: 39.16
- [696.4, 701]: 36.8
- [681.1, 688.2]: 38.65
